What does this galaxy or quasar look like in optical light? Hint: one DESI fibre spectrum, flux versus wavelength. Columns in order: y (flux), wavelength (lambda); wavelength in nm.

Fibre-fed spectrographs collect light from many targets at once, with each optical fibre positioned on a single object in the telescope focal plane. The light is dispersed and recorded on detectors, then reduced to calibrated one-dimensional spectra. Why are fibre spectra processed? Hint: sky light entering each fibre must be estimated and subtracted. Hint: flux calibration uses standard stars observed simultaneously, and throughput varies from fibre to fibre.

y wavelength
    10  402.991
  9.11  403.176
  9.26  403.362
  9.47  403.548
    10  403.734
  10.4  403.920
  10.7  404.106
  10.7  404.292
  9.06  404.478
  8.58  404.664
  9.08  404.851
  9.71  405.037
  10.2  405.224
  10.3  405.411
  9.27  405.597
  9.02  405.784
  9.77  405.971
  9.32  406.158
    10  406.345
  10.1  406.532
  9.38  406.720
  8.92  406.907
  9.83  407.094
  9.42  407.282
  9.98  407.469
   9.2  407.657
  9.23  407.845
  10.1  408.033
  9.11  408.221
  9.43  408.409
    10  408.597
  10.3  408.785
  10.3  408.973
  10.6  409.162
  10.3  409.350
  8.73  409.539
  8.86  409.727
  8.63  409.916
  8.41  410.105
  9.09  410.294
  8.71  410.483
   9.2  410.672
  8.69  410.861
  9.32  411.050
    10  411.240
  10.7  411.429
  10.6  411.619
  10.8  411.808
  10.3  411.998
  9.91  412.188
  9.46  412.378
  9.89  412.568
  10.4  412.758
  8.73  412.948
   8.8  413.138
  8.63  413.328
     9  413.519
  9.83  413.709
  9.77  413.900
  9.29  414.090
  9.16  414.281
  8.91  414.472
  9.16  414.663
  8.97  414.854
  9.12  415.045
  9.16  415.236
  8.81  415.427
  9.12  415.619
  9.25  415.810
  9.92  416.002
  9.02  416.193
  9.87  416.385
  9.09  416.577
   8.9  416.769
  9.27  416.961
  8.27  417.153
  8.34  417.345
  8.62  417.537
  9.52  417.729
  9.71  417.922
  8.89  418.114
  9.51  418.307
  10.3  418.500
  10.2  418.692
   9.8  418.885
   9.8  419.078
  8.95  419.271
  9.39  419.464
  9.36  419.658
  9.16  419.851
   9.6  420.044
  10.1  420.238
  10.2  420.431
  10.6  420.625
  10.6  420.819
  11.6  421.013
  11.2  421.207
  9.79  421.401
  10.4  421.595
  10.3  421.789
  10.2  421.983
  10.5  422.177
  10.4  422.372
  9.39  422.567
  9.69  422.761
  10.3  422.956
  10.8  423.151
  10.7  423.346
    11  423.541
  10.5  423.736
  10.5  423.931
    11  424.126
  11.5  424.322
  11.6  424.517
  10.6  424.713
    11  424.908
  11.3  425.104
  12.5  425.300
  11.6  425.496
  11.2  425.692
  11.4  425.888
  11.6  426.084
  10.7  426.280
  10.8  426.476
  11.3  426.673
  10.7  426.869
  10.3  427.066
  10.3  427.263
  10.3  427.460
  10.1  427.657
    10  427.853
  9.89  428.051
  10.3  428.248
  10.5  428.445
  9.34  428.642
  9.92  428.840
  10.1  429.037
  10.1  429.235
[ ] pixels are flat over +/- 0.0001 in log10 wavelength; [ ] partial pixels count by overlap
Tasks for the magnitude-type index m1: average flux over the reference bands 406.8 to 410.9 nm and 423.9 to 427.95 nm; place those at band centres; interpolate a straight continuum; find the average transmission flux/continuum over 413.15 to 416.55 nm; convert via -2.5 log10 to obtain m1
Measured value 0.08 mag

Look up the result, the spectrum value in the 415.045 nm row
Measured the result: 9.12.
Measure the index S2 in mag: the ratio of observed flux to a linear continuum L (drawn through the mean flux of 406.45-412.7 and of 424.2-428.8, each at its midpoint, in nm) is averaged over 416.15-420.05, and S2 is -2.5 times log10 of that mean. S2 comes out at 0.10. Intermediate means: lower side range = 9.62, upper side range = 10.8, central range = 9.31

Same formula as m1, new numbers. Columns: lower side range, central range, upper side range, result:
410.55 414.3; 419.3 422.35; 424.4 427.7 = 0.03 mag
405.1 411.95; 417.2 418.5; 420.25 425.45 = 0.13 mag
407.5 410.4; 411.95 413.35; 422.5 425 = 0.03 mag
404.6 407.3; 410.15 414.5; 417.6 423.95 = 0.03 mag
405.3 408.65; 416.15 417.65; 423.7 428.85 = 0.14 mag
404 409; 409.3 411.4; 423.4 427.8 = 0.09 mag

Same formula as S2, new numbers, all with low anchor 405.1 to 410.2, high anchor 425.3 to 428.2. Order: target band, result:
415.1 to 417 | 0.098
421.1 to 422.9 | 0.027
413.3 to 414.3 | 0.072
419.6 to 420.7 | 0.056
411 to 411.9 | -0.055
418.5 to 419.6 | 0.067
